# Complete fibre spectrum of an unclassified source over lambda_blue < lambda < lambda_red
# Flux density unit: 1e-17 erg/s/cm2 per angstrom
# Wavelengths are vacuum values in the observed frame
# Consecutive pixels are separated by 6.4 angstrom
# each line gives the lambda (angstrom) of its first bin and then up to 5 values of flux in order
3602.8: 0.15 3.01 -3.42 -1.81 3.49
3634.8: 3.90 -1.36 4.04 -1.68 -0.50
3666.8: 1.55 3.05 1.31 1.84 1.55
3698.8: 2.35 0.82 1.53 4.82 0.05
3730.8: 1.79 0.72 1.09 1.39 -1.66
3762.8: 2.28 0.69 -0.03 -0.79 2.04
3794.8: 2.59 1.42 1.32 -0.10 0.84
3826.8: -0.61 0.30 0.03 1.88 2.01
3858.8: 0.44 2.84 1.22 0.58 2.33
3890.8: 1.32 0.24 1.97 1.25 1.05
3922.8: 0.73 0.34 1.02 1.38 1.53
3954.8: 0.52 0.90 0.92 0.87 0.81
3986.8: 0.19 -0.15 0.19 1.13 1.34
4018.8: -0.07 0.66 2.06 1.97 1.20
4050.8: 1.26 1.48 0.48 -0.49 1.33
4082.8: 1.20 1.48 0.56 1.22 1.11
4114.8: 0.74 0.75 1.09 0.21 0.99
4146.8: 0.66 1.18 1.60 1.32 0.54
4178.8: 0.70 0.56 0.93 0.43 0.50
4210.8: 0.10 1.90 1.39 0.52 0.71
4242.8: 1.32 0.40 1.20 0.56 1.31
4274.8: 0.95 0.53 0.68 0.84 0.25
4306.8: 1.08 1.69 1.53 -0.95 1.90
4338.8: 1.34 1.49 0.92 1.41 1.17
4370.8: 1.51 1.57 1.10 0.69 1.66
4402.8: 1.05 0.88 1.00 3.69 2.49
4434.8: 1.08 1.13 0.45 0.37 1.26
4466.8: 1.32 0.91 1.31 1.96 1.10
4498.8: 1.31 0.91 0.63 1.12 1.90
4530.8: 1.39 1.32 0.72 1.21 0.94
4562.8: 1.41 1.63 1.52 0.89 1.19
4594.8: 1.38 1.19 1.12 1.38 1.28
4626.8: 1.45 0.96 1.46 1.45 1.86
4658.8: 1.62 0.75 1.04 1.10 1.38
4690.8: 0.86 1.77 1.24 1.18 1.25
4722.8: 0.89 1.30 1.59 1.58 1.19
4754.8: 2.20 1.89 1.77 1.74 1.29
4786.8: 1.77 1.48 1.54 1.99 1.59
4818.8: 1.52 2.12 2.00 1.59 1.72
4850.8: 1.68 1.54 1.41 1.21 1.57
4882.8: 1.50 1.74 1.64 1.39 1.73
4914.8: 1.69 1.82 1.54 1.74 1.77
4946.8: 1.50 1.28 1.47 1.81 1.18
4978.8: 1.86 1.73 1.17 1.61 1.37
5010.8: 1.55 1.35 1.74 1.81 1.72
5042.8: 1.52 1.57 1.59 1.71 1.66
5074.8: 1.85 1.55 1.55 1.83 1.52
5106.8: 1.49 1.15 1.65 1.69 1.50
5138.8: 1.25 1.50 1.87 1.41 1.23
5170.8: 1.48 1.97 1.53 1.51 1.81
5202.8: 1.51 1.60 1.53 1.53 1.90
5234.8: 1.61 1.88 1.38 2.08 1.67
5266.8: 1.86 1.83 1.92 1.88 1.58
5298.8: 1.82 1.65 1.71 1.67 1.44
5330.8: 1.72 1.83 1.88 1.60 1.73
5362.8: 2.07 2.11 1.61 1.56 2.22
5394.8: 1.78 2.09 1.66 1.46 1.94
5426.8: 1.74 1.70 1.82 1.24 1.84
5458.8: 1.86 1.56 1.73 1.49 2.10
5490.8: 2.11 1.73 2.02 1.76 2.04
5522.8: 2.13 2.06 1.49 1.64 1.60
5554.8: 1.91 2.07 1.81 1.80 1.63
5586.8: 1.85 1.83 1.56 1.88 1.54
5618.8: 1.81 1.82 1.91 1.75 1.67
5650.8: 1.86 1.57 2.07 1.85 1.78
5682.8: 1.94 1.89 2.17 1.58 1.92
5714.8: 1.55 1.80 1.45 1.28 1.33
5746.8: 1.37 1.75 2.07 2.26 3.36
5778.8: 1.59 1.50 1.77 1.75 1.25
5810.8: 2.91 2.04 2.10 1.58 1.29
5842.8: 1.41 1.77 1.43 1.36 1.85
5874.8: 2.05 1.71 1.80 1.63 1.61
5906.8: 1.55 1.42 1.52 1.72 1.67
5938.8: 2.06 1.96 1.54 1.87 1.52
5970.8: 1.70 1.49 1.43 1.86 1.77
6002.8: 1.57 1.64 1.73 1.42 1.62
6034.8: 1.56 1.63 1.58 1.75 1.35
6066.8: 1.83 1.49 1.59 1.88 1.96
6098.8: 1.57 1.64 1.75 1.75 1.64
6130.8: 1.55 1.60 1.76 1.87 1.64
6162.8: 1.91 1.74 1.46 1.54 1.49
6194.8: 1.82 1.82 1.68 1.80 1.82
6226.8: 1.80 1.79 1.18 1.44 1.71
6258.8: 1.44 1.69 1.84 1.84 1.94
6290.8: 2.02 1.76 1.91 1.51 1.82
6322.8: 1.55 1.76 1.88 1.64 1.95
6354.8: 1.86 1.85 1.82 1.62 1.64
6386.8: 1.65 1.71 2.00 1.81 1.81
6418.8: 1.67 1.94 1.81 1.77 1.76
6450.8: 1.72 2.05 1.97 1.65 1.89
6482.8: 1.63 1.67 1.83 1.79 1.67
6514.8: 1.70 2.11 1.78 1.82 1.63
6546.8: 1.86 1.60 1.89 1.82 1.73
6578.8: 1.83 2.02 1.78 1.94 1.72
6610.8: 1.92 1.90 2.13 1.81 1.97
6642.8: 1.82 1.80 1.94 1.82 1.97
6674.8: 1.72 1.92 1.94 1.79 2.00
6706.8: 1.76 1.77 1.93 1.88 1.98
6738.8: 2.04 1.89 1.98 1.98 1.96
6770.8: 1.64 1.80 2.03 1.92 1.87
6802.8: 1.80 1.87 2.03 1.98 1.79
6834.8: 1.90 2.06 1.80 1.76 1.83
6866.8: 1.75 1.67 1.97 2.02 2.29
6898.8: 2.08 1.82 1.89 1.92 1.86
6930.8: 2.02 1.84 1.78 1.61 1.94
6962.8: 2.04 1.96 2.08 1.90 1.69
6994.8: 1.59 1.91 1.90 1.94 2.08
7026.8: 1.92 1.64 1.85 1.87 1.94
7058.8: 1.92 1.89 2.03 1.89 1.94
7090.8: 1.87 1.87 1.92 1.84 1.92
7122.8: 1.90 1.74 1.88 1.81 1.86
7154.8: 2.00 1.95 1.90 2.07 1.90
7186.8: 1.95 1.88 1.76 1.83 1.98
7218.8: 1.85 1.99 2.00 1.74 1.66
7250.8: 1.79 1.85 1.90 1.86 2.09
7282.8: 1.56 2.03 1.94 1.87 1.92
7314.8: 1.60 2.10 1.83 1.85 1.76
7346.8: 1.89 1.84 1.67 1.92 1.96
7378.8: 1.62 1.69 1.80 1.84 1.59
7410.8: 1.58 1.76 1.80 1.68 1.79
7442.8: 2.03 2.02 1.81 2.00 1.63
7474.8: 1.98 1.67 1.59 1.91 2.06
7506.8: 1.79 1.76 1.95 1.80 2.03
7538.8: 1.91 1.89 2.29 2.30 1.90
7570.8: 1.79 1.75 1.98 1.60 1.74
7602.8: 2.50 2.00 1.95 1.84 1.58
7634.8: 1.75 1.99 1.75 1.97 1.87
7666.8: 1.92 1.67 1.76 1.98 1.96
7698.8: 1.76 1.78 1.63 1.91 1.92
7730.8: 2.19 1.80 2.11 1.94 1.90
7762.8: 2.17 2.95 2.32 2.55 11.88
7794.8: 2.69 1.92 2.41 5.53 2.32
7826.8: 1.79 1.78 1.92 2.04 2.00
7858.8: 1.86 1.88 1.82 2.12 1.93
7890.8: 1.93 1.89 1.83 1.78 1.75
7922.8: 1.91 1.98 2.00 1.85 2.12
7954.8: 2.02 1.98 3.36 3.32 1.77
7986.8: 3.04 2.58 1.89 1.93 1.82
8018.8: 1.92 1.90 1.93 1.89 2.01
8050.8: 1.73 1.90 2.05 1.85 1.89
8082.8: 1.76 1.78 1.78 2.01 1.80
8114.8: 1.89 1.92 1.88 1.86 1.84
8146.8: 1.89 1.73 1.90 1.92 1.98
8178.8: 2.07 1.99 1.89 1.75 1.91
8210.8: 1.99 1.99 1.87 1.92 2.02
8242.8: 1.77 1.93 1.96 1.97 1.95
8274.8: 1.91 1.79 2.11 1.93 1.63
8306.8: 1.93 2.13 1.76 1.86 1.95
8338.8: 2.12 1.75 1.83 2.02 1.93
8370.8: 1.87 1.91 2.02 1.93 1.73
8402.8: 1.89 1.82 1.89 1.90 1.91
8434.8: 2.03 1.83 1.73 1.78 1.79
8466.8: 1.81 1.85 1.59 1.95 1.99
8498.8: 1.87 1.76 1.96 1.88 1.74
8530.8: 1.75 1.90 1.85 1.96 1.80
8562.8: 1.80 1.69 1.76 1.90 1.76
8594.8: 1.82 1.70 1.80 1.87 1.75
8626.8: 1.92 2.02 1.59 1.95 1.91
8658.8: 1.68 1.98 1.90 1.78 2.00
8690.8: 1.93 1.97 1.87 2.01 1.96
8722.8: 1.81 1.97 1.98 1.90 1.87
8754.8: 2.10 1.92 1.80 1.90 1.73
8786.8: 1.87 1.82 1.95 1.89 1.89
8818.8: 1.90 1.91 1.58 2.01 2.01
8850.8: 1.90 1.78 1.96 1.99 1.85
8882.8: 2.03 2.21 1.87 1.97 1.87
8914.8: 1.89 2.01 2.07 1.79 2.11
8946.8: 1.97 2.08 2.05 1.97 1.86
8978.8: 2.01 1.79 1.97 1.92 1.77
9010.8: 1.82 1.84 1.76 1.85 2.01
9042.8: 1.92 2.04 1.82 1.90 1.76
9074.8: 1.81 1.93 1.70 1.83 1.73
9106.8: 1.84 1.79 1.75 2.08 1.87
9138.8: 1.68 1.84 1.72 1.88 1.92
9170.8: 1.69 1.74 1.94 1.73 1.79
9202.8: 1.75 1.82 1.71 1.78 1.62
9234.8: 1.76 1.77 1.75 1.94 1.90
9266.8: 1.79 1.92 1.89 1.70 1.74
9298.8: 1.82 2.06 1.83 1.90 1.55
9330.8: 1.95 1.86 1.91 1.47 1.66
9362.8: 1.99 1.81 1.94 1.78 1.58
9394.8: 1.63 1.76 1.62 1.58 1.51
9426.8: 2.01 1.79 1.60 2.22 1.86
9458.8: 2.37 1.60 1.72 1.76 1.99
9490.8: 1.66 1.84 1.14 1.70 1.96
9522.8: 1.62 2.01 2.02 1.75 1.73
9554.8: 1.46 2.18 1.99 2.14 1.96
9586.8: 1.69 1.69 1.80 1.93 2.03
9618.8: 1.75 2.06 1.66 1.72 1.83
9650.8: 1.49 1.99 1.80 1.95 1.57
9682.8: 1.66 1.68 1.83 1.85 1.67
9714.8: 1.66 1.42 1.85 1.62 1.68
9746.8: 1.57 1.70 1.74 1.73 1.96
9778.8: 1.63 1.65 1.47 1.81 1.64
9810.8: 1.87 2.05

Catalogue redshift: 0.186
